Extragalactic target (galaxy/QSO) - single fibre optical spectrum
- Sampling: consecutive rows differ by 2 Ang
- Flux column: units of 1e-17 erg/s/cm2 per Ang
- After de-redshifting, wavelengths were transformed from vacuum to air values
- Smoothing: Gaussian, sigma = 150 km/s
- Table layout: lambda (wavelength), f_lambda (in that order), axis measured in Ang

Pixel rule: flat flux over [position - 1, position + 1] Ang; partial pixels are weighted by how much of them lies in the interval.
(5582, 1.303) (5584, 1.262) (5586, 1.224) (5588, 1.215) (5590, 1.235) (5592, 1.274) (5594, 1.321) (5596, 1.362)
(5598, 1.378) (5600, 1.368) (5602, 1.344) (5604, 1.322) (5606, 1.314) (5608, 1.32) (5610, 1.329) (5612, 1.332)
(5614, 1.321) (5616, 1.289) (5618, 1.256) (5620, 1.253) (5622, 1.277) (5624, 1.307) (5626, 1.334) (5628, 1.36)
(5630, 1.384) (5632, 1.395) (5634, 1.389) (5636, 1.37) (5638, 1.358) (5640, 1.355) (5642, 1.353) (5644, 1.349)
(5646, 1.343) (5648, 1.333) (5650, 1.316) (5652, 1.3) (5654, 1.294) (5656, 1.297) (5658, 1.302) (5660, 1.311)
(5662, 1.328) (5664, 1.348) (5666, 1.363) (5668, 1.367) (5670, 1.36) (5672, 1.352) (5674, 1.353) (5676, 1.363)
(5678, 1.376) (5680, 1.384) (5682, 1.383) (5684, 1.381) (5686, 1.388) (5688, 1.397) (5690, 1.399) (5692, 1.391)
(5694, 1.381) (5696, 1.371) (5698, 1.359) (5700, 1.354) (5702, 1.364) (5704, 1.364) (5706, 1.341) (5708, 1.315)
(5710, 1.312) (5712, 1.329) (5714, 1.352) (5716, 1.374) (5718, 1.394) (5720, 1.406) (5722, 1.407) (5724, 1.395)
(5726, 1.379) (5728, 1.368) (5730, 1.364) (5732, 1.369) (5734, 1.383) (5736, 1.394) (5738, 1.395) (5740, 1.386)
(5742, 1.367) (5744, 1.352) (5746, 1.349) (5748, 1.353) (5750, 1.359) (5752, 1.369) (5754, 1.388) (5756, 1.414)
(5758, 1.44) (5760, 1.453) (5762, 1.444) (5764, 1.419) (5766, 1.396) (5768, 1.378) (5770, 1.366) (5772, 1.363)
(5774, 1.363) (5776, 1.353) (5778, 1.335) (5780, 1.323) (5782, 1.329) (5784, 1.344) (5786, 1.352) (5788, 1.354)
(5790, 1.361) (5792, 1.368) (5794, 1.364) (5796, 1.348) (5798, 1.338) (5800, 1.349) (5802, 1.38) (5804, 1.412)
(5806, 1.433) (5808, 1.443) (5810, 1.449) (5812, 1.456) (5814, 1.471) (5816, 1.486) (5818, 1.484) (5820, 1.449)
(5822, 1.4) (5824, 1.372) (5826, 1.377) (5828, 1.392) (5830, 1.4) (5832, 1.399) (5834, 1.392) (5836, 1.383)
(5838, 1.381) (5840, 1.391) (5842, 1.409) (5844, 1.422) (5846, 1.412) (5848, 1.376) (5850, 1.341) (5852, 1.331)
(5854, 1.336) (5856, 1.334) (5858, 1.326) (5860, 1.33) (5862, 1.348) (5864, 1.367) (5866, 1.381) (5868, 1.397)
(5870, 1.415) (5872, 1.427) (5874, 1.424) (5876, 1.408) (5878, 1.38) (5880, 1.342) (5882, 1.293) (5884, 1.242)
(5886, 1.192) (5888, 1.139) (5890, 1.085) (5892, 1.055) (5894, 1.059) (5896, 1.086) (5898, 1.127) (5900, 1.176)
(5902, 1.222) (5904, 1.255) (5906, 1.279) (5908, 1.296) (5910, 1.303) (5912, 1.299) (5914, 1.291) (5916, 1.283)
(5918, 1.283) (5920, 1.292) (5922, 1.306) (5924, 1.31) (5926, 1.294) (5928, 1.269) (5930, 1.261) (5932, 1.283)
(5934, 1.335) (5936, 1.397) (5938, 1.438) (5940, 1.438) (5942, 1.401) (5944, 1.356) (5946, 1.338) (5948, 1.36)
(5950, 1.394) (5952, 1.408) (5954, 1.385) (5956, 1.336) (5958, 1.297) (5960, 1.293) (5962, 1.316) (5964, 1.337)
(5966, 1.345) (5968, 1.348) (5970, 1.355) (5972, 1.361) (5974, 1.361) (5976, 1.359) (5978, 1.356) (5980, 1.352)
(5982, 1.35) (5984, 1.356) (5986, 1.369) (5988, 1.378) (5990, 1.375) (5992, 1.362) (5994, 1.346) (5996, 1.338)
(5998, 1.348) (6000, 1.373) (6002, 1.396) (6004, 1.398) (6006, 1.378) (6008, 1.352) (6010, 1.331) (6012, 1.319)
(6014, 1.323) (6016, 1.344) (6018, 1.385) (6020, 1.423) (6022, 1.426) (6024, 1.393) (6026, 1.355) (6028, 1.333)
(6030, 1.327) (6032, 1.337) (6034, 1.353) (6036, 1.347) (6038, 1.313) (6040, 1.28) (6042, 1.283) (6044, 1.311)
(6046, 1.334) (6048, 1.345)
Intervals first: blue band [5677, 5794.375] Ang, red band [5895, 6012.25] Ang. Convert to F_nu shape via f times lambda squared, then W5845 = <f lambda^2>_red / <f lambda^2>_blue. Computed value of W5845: 1.0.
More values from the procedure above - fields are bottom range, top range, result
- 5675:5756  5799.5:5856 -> 1.06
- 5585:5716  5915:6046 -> 1.13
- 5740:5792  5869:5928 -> 0.96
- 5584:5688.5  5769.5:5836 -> 1.10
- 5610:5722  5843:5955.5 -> 1.05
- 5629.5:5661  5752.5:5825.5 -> 1.09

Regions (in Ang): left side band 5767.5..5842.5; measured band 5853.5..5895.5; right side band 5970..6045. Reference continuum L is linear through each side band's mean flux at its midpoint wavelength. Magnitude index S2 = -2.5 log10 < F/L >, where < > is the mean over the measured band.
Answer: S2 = 0.07 mag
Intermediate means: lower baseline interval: 1.39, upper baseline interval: 1.35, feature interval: 1.3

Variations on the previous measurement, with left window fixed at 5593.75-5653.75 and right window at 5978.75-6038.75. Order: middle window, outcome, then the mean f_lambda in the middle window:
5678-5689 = -0.038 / 1.39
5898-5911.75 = 0.087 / 1.25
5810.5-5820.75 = -0.094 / 1.47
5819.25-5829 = -0.039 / 1.4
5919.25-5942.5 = 0.016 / 1.33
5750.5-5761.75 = -0.055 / 1.41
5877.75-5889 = 0.078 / 1.26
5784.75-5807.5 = -0.020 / 1.37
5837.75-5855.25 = -0.022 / 1.38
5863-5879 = -0.039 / 1.4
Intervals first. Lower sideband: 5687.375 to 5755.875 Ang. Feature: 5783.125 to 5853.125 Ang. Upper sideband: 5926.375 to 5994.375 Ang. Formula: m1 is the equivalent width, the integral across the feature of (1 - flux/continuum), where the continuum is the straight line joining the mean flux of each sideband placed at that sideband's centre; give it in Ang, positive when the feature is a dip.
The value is -1.62 Ang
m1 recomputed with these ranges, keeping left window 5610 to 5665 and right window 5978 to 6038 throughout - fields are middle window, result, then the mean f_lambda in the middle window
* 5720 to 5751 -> -0.9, 1.38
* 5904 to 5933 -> 1.4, 1.29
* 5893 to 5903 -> 1.6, 1.13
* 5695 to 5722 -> -0.5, 1.36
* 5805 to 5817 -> -1.0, 1.46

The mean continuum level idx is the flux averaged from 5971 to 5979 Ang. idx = 1.36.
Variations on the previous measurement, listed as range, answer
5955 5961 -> 1.31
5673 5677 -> 1.36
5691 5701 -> 1.37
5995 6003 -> 1.36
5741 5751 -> 1.36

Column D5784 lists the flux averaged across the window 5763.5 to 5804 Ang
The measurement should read 1.36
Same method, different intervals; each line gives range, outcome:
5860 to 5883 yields 1.38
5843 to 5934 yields 1.29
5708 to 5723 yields 1.36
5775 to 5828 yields 1.39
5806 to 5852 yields 1.41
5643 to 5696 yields 1.35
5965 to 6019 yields 1.36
